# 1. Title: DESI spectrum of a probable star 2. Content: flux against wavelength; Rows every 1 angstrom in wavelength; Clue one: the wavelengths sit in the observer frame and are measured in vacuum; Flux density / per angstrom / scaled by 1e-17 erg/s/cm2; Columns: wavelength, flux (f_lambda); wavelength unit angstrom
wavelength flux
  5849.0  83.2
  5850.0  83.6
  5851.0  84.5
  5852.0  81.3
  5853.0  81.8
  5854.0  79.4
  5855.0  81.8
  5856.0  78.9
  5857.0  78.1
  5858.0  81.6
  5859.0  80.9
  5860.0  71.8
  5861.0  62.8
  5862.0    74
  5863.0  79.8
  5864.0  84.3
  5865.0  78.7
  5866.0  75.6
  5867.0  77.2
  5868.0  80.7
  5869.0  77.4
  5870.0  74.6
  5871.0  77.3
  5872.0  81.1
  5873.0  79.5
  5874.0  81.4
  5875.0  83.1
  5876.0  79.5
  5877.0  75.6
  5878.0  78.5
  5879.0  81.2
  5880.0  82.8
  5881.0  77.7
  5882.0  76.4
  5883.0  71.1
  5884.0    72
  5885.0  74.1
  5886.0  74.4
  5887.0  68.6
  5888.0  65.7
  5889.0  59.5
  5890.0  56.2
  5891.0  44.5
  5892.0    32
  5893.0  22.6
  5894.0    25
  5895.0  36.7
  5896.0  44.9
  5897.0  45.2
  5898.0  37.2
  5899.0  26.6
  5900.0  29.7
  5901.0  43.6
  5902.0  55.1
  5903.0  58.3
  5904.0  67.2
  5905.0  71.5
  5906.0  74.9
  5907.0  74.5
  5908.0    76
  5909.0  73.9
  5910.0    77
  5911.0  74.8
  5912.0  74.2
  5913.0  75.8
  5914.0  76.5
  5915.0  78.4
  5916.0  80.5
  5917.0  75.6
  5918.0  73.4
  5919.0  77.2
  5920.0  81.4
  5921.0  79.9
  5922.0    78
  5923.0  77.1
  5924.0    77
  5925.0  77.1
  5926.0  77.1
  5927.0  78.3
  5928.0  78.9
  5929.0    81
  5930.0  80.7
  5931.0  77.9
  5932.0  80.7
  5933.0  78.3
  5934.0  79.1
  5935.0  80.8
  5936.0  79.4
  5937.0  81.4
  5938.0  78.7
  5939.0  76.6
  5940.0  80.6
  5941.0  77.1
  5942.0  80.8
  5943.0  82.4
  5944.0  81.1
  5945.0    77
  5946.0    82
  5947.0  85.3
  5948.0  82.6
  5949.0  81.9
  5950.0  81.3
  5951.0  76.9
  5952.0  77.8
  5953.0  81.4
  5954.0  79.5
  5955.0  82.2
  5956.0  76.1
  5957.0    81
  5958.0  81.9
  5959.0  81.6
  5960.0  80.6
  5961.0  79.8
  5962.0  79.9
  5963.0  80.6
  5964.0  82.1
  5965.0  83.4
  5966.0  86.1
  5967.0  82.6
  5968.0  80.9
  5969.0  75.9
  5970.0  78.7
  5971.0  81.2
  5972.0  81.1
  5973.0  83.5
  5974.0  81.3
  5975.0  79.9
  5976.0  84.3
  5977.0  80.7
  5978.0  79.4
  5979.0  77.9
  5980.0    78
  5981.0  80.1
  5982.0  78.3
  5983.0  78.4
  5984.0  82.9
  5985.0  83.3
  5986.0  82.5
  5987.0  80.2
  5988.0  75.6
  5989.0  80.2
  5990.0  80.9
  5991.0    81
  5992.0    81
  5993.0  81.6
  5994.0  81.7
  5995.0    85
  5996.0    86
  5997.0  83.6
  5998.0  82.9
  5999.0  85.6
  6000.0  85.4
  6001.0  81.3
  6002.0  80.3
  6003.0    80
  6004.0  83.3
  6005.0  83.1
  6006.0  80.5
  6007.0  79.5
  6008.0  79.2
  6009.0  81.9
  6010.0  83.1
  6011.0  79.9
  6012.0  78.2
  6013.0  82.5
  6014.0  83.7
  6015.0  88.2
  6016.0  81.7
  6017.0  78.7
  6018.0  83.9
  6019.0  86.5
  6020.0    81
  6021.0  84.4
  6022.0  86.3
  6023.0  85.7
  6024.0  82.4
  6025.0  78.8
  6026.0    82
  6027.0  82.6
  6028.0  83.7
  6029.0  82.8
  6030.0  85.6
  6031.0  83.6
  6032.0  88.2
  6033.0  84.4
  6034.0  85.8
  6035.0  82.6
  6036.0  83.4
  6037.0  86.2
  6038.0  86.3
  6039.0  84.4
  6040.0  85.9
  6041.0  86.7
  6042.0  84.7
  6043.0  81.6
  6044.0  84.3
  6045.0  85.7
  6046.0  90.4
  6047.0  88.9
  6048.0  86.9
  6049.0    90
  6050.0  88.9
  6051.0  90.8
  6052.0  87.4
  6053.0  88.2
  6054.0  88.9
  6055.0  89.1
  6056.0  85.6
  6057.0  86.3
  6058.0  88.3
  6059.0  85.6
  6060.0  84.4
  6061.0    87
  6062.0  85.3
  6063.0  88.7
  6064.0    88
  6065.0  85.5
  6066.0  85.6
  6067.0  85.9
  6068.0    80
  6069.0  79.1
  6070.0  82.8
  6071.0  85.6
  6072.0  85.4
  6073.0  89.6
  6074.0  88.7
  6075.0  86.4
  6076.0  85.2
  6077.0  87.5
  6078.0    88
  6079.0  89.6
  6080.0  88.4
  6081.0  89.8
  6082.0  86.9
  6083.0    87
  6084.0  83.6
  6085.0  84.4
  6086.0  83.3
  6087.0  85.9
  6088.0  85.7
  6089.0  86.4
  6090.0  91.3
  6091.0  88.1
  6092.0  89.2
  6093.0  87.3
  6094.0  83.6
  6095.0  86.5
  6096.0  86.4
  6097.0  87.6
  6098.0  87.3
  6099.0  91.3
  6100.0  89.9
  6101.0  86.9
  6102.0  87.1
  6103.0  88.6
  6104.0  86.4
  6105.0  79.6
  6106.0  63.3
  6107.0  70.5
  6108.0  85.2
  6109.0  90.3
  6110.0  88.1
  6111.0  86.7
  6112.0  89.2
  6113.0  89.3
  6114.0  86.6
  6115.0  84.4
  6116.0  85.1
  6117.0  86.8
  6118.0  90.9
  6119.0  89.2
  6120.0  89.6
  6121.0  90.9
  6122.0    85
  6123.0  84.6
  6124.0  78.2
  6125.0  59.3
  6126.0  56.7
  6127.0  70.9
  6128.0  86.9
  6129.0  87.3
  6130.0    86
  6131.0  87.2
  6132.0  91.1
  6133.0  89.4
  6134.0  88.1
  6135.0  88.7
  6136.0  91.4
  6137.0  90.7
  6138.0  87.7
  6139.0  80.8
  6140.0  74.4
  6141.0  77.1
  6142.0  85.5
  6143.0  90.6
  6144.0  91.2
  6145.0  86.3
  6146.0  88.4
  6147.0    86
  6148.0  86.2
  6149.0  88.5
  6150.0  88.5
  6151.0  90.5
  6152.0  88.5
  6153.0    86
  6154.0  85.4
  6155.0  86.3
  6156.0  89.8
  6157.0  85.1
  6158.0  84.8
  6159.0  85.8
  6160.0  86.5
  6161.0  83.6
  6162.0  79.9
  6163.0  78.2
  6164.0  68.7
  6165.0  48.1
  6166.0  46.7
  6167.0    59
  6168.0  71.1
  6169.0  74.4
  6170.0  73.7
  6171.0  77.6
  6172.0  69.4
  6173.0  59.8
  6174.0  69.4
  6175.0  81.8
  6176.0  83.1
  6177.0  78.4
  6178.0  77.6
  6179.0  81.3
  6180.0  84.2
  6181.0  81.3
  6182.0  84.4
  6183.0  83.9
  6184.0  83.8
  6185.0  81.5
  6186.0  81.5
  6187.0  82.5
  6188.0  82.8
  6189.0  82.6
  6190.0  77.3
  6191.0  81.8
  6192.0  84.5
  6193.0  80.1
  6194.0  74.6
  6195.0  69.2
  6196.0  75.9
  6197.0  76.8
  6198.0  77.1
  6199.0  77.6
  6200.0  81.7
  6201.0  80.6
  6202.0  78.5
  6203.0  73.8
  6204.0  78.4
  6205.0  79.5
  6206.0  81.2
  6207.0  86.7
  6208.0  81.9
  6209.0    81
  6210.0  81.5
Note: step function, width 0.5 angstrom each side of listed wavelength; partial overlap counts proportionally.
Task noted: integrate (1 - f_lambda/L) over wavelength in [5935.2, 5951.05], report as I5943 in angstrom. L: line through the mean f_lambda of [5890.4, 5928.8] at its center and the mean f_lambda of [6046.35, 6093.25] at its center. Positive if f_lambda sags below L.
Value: -2.8 angstrom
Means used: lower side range 63.5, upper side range 86.8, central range 80.4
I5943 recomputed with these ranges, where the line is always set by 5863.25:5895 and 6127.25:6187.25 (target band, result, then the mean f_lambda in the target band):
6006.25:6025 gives -1.76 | 82.5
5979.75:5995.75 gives -1.43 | 80.8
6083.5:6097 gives -1.33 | 86.3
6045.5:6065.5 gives -2.75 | 87.7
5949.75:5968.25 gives -2.00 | 80.8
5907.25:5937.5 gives -2.76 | 77.9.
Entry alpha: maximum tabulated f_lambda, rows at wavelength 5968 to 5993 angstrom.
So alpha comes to 84.3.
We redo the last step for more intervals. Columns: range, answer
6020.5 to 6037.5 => 88.2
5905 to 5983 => 86.1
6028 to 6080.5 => 90.8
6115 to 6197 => 91.4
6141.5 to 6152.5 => 91.2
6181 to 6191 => 84.4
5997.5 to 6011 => 85.6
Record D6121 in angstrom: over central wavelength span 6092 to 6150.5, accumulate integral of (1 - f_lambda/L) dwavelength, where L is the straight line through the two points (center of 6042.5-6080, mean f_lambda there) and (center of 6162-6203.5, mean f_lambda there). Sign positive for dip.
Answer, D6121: -2.6 angstrom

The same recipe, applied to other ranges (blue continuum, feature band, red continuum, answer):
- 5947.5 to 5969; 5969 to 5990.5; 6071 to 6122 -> 0.37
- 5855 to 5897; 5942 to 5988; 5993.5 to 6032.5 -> -1.49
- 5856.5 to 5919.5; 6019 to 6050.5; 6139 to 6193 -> -4.52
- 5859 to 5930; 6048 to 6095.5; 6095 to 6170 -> -4.33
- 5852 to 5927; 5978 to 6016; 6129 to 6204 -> -3.87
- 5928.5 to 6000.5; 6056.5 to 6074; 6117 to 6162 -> -0.48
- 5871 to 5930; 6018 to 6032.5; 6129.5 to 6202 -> -1.97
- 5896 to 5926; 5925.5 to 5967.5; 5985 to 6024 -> -4.13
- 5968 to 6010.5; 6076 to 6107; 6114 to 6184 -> -1.76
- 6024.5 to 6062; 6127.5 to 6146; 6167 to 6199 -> -1.43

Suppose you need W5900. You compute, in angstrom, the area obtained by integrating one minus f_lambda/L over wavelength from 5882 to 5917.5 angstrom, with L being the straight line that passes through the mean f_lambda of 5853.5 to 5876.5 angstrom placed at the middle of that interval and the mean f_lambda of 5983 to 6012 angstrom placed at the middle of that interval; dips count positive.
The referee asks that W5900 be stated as 8.57 angstrom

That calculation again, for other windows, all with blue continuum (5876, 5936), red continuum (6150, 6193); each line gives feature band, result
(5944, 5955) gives -1.8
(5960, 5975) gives -2.3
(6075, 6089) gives -2.2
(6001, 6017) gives -2.1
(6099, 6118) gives -2.2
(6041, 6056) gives -2.8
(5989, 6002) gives -2.1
